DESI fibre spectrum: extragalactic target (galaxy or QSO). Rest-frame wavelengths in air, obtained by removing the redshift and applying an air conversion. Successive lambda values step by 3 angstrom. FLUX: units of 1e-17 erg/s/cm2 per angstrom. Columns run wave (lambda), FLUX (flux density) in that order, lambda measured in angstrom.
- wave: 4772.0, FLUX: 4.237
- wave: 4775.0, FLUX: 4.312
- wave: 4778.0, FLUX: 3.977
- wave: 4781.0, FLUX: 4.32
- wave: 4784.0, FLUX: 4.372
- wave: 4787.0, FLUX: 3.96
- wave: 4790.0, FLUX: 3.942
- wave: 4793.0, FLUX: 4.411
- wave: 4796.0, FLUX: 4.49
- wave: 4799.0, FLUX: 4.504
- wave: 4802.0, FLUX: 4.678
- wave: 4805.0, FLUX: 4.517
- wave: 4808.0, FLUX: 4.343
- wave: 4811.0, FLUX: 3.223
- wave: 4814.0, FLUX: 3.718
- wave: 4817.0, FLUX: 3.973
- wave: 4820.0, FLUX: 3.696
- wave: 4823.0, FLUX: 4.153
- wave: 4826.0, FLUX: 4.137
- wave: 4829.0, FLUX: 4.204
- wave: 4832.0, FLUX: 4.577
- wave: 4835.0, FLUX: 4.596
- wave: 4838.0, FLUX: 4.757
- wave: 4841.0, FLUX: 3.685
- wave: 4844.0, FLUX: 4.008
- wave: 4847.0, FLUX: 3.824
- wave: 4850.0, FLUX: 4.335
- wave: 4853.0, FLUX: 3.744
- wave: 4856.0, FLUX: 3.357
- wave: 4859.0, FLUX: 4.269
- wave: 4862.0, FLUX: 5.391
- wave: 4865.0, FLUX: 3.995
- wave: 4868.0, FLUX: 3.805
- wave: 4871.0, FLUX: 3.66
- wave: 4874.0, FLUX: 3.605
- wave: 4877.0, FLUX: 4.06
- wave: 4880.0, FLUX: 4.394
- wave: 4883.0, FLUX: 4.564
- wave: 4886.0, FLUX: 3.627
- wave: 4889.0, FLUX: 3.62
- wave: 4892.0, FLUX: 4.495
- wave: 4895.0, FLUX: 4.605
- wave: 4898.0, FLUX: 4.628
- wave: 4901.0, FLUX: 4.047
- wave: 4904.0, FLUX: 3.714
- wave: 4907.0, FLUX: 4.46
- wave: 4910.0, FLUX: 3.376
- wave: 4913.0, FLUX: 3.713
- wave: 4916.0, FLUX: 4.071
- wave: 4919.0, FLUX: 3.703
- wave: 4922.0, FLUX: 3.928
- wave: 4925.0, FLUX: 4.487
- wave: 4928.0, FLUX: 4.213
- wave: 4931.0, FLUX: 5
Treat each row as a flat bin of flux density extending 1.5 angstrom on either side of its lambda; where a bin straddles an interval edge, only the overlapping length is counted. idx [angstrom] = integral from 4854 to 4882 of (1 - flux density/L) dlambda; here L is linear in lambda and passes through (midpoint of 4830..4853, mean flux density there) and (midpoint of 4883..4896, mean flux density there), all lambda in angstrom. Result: 0.7 angstrom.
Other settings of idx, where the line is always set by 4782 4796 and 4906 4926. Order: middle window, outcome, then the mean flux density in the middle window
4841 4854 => 0.4 angstrom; 3.95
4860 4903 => -1.7 angstrom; 4.17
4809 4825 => 1.4 angstrom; 3.78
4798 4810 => -0.8 angstrom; 4.46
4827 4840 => -1.2 angstrom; 4.49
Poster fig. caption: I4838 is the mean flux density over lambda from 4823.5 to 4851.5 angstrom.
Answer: 4.23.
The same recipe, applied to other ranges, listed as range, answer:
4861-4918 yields 4.08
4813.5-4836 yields 4.14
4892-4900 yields 4.56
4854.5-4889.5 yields 4.04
